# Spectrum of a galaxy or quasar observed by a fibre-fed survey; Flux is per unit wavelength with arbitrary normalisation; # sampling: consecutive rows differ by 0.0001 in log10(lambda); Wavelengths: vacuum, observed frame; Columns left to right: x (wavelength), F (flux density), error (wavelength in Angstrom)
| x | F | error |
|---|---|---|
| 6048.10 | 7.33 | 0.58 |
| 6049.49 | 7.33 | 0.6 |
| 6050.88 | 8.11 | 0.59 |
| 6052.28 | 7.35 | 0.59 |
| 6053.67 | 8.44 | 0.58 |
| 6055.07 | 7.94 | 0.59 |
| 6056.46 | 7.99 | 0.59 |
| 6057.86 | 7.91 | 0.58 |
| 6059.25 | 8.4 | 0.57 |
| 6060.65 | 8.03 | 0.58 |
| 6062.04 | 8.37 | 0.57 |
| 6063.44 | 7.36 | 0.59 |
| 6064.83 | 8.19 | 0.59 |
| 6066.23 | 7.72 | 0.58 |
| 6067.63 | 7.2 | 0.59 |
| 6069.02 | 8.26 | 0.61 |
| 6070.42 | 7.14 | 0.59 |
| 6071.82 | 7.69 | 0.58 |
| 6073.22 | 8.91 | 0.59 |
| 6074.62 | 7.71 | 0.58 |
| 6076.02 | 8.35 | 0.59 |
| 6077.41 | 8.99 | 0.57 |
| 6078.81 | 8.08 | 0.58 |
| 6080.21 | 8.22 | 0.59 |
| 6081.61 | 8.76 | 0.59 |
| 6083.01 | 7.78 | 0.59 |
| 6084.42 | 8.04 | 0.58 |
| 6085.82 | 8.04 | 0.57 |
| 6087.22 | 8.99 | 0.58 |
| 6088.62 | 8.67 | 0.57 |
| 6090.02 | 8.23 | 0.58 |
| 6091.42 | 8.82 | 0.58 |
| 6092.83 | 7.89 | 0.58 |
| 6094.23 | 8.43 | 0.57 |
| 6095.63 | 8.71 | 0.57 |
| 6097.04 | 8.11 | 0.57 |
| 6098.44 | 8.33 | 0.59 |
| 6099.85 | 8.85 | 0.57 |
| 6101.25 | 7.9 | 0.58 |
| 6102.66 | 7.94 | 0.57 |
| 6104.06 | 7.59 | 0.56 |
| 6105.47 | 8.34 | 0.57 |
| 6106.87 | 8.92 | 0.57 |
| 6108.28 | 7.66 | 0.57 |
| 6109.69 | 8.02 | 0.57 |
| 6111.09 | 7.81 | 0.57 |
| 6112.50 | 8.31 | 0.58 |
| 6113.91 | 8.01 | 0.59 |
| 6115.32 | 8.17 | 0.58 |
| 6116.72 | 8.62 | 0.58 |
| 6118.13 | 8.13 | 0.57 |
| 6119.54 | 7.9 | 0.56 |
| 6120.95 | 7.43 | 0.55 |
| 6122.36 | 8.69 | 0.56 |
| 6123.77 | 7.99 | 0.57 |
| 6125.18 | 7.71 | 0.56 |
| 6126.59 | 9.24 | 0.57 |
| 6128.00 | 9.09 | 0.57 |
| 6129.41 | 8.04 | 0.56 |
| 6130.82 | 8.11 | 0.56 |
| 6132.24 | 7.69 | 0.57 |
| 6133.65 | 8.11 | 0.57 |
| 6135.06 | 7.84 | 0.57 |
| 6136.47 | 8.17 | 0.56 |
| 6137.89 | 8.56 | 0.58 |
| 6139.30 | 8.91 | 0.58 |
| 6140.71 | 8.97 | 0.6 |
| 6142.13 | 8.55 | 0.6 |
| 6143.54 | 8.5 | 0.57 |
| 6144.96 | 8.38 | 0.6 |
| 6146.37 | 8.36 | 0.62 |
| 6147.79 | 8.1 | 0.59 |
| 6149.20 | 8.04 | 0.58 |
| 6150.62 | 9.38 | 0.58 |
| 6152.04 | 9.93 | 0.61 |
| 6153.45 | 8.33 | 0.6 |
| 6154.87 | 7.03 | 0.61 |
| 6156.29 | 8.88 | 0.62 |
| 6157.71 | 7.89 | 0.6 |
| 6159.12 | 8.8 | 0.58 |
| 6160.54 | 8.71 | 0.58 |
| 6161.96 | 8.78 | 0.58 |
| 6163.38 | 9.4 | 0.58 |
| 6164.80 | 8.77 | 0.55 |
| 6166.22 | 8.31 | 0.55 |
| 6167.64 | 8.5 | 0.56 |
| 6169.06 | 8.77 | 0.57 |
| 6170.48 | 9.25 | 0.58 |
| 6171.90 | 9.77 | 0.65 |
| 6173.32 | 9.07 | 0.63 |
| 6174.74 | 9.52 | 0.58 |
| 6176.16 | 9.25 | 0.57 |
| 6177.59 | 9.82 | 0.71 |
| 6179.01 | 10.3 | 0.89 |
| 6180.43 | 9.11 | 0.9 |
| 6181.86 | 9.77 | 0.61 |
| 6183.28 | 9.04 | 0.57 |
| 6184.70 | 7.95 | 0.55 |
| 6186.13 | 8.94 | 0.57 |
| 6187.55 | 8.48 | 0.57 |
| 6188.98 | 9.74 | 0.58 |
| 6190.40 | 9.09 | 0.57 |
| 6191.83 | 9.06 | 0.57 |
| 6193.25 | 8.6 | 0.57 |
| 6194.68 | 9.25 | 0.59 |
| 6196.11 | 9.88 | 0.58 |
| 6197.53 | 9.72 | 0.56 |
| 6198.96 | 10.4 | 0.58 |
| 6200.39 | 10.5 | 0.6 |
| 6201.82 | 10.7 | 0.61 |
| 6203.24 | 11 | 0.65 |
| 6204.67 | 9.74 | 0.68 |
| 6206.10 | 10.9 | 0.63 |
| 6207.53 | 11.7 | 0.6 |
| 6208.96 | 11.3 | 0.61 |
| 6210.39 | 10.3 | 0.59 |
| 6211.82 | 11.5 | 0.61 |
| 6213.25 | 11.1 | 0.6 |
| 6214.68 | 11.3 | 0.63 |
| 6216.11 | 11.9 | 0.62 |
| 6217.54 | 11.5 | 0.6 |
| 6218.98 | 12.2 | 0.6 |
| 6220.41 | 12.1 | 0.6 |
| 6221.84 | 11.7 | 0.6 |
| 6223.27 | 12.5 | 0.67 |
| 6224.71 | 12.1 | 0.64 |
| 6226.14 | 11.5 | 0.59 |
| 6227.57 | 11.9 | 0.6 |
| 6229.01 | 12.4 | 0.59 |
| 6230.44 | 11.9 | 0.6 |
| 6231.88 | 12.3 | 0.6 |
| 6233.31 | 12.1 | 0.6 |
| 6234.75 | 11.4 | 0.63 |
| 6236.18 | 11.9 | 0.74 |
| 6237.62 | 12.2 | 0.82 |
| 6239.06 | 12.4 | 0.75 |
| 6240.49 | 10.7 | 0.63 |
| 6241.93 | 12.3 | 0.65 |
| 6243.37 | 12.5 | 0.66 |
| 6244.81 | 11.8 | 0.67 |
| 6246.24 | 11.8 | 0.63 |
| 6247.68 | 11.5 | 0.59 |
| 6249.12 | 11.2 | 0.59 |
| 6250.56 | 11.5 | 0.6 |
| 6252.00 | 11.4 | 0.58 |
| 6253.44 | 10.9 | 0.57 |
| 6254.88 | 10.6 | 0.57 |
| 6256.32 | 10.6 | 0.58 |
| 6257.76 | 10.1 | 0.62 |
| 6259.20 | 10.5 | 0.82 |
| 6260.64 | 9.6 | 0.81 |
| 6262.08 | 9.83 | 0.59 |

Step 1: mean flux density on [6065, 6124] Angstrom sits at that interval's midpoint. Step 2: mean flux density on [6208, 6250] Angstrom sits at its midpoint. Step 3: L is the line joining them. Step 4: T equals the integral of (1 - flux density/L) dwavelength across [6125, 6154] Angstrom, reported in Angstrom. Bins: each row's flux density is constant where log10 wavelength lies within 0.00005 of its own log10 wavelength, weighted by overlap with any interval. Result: 2.74 Angstrom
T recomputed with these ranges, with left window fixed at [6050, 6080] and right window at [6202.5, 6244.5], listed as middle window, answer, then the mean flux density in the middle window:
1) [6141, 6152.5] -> 1.46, 8.63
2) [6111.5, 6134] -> 2.75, 8.2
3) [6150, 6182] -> 4.15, 9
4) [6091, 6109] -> 1.13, 8.26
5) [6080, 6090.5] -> 0.16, 8.35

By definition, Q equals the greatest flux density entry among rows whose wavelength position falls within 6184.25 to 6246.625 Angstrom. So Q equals 12.5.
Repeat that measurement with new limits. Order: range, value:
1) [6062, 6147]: 9.24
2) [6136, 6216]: 11.7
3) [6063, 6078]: 8.99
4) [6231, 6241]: 12.4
